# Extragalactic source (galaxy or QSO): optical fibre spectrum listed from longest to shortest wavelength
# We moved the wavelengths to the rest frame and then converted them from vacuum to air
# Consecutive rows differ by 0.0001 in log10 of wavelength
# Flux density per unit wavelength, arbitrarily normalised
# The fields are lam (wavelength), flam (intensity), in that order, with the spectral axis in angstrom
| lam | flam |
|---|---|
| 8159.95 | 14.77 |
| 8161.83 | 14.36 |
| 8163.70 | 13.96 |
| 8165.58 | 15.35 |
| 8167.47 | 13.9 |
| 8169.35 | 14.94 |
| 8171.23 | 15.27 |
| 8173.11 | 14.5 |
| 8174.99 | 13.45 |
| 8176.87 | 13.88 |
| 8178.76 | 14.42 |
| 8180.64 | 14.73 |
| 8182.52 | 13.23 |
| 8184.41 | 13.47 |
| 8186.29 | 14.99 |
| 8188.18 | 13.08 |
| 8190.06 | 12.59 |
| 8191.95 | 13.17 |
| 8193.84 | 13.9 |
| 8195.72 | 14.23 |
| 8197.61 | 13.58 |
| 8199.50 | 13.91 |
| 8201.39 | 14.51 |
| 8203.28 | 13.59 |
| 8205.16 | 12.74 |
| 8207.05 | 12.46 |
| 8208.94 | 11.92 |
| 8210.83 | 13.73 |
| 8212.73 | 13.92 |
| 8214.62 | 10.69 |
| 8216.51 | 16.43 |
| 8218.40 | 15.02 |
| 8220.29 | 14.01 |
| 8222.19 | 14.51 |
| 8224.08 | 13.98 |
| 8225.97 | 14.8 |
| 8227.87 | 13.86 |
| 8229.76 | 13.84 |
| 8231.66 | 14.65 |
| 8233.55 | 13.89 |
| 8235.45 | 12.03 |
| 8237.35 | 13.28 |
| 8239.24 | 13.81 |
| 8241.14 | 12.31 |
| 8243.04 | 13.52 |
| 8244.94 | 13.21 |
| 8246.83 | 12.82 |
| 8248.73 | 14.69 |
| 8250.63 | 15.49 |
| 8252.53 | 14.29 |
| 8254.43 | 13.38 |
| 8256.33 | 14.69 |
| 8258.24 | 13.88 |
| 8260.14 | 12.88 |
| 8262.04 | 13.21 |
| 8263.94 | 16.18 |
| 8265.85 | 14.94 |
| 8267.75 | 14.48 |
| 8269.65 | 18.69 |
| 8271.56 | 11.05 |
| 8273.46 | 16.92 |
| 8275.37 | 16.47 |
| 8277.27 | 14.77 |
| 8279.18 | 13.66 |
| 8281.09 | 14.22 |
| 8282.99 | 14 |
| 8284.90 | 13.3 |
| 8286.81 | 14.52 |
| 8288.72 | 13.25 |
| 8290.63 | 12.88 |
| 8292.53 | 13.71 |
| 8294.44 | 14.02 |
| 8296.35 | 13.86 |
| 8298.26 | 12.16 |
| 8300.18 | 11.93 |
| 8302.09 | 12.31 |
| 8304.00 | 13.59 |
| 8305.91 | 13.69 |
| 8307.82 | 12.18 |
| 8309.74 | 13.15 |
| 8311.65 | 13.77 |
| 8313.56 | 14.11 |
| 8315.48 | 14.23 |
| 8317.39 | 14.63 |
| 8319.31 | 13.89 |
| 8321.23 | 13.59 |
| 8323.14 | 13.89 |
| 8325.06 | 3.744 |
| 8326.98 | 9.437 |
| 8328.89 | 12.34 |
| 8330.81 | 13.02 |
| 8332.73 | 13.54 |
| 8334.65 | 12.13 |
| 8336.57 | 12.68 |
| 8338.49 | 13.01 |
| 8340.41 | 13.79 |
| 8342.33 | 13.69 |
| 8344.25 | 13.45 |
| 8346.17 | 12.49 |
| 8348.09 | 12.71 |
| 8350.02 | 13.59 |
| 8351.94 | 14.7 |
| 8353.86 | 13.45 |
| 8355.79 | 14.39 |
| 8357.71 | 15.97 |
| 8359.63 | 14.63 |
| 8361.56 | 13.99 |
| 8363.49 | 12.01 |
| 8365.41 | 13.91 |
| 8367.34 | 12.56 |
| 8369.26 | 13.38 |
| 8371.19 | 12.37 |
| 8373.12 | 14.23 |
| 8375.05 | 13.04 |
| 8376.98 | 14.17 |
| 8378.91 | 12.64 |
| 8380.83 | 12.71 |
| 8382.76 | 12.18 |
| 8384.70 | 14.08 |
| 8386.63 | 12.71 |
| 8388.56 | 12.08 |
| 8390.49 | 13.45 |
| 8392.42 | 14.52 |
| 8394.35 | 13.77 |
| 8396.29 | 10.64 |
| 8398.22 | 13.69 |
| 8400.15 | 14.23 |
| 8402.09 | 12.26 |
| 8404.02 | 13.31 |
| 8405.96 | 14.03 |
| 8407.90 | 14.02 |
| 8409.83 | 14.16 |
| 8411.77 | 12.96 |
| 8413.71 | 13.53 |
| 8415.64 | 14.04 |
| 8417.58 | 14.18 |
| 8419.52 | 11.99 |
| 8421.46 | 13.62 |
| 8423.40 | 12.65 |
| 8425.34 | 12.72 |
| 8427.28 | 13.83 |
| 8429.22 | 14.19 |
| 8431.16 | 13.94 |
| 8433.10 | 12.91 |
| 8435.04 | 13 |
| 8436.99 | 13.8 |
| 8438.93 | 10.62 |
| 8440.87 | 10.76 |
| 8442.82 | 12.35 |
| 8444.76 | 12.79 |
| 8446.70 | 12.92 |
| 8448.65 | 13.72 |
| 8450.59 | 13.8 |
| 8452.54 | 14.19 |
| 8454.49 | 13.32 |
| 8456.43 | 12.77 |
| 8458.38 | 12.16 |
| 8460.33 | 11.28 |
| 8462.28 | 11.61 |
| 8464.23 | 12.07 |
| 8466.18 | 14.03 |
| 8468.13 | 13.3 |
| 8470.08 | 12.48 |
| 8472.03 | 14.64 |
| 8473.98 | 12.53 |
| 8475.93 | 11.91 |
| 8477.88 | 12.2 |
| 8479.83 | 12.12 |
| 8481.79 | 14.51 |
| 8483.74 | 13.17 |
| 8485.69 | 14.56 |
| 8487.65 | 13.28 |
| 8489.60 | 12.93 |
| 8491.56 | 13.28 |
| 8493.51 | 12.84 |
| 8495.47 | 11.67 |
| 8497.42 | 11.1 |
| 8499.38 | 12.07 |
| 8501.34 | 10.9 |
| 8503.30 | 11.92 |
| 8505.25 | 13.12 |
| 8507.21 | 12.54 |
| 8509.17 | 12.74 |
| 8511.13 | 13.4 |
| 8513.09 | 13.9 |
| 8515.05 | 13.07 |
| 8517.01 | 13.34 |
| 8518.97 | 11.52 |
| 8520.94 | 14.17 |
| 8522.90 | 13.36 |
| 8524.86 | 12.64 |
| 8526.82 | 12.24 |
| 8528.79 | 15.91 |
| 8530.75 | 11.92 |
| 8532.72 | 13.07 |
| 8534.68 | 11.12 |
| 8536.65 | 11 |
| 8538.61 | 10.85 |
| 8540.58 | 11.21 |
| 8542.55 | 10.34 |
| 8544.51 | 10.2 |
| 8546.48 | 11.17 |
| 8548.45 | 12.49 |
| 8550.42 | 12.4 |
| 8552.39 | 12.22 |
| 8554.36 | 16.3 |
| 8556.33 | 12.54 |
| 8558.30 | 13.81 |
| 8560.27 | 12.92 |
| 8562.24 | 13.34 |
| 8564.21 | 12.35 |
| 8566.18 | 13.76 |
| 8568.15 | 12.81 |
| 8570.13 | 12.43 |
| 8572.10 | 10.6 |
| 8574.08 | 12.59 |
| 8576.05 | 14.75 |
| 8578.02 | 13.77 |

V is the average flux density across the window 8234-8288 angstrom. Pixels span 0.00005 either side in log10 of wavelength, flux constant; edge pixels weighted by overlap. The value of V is 14.2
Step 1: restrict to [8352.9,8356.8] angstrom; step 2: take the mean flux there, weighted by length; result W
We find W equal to 13.9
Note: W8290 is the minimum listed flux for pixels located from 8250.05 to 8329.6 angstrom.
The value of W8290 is 3.744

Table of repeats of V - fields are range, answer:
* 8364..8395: 13.2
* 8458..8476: 12.6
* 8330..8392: 13.3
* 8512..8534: 13.2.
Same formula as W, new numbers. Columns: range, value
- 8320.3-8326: 10.4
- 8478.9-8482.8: 13.3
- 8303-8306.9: 13.6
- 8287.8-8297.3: 13.6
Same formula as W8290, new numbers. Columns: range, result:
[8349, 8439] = 10.62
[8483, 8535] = 10.9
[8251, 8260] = 13.38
